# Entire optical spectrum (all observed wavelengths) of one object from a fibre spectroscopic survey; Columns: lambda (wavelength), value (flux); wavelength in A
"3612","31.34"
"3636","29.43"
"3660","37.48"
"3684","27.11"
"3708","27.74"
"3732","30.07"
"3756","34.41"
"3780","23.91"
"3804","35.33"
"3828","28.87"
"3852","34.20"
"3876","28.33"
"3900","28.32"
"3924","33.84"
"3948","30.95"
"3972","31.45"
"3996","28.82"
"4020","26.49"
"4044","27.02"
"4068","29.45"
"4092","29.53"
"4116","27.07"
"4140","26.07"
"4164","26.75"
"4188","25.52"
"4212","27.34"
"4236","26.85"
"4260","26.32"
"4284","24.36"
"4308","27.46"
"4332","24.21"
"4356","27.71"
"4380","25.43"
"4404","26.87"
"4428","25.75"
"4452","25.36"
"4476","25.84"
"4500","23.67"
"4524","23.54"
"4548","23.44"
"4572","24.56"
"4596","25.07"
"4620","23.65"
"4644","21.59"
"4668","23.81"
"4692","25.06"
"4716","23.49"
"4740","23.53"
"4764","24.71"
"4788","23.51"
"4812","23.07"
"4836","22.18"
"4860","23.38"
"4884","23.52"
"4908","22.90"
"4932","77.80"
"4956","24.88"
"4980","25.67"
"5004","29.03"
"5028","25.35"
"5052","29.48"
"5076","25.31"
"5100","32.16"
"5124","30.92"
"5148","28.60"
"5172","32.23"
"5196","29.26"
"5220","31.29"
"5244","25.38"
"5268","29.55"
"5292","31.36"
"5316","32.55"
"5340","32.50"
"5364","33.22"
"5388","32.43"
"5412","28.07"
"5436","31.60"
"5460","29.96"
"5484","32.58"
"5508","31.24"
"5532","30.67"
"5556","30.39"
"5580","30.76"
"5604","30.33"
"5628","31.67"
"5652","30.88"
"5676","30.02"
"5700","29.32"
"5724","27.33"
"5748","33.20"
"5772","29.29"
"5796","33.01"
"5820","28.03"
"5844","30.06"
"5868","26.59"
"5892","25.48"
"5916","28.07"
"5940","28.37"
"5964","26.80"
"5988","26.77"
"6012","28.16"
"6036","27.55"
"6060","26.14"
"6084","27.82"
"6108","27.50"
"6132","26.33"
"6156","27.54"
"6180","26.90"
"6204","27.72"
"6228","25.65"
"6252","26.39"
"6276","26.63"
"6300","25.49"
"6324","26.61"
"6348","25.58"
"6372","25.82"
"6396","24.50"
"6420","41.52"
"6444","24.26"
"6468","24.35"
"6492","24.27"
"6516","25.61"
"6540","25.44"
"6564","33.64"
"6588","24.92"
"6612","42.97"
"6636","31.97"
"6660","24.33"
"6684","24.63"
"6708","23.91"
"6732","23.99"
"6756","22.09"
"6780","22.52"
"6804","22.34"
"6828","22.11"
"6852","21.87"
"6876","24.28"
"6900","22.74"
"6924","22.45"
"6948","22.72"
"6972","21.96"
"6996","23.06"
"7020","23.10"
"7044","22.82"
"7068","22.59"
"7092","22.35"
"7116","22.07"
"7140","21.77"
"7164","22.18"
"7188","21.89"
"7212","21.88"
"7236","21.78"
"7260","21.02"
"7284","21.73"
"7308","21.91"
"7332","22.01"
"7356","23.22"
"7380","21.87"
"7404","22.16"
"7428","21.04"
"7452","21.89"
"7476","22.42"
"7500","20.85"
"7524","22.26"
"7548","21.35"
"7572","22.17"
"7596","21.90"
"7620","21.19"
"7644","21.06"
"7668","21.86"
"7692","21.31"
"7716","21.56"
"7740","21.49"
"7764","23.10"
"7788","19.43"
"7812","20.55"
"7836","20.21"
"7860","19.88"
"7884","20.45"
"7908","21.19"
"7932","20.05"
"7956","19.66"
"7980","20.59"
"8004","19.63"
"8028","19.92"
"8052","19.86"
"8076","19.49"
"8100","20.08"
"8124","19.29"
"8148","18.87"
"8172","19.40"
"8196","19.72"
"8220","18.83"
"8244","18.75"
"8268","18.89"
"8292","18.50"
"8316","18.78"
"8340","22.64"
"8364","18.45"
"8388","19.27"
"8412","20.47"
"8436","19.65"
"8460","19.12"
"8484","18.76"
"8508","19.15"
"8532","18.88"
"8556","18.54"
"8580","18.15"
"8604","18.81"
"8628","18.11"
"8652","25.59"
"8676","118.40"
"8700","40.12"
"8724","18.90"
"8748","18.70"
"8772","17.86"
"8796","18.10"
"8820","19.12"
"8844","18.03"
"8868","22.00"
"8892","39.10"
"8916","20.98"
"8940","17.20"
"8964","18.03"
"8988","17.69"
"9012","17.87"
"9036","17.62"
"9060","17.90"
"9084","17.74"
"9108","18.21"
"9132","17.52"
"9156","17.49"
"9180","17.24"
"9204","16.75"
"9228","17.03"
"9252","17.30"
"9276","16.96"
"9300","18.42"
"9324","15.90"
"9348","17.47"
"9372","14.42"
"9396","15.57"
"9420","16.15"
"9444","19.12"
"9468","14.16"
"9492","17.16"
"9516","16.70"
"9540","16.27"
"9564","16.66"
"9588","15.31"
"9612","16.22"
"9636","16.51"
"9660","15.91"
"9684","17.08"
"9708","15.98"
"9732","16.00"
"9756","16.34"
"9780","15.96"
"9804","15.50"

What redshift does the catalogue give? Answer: 0.32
